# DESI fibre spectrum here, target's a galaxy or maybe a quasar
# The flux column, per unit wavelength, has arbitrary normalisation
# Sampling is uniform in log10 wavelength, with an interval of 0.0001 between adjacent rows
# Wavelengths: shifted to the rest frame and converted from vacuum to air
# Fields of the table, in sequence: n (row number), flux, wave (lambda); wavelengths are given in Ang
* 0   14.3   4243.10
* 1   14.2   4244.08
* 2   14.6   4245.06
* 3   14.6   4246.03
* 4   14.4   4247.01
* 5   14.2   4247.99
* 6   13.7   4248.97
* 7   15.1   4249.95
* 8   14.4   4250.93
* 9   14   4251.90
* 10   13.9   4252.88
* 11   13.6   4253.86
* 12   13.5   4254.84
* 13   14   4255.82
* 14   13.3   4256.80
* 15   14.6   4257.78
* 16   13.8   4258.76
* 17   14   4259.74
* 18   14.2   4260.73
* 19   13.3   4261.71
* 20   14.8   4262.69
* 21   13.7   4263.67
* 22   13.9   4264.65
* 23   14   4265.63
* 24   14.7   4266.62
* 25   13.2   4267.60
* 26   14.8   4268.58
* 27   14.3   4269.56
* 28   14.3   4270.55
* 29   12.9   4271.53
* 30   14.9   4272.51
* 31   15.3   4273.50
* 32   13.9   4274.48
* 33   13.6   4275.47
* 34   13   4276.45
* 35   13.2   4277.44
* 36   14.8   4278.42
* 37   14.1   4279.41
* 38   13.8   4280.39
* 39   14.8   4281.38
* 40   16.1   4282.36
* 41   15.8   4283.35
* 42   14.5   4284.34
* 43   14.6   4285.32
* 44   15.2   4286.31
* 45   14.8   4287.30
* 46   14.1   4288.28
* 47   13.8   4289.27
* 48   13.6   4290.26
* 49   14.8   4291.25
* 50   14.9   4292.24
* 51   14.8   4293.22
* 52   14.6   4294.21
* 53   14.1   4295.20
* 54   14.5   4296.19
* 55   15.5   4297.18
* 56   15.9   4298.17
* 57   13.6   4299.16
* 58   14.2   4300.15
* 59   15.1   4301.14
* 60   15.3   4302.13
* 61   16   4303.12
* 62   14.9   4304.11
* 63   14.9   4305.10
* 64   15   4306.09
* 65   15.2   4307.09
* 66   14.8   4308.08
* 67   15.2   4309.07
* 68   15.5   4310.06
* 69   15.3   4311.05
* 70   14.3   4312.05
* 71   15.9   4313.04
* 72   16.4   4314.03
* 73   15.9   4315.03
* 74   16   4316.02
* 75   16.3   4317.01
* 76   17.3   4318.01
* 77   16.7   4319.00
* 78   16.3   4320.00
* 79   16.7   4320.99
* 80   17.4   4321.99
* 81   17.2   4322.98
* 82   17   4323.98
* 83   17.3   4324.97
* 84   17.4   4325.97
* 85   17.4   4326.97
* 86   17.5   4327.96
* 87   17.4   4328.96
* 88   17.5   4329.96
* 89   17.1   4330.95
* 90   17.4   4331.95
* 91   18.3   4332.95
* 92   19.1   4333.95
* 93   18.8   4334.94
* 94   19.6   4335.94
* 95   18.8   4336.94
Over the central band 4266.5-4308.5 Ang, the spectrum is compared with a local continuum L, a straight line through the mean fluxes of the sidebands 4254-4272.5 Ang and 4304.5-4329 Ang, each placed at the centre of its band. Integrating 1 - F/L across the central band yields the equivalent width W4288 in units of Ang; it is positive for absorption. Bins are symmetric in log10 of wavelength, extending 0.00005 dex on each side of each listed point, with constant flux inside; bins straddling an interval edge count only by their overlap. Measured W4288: 1.2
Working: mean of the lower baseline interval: 14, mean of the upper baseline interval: 16.2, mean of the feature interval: 14.6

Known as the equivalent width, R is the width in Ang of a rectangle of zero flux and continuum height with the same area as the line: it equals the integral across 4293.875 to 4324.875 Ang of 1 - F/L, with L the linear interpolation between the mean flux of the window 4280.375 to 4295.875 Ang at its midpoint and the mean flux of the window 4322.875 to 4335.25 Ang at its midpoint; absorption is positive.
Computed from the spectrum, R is 1.2 Ang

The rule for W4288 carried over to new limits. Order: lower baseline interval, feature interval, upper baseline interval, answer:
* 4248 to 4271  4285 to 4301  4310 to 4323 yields 0.78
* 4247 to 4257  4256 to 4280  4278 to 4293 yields 0.49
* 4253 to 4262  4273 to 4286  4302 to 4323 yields 0.17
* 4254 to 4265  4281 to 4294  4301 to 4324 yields 0.15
